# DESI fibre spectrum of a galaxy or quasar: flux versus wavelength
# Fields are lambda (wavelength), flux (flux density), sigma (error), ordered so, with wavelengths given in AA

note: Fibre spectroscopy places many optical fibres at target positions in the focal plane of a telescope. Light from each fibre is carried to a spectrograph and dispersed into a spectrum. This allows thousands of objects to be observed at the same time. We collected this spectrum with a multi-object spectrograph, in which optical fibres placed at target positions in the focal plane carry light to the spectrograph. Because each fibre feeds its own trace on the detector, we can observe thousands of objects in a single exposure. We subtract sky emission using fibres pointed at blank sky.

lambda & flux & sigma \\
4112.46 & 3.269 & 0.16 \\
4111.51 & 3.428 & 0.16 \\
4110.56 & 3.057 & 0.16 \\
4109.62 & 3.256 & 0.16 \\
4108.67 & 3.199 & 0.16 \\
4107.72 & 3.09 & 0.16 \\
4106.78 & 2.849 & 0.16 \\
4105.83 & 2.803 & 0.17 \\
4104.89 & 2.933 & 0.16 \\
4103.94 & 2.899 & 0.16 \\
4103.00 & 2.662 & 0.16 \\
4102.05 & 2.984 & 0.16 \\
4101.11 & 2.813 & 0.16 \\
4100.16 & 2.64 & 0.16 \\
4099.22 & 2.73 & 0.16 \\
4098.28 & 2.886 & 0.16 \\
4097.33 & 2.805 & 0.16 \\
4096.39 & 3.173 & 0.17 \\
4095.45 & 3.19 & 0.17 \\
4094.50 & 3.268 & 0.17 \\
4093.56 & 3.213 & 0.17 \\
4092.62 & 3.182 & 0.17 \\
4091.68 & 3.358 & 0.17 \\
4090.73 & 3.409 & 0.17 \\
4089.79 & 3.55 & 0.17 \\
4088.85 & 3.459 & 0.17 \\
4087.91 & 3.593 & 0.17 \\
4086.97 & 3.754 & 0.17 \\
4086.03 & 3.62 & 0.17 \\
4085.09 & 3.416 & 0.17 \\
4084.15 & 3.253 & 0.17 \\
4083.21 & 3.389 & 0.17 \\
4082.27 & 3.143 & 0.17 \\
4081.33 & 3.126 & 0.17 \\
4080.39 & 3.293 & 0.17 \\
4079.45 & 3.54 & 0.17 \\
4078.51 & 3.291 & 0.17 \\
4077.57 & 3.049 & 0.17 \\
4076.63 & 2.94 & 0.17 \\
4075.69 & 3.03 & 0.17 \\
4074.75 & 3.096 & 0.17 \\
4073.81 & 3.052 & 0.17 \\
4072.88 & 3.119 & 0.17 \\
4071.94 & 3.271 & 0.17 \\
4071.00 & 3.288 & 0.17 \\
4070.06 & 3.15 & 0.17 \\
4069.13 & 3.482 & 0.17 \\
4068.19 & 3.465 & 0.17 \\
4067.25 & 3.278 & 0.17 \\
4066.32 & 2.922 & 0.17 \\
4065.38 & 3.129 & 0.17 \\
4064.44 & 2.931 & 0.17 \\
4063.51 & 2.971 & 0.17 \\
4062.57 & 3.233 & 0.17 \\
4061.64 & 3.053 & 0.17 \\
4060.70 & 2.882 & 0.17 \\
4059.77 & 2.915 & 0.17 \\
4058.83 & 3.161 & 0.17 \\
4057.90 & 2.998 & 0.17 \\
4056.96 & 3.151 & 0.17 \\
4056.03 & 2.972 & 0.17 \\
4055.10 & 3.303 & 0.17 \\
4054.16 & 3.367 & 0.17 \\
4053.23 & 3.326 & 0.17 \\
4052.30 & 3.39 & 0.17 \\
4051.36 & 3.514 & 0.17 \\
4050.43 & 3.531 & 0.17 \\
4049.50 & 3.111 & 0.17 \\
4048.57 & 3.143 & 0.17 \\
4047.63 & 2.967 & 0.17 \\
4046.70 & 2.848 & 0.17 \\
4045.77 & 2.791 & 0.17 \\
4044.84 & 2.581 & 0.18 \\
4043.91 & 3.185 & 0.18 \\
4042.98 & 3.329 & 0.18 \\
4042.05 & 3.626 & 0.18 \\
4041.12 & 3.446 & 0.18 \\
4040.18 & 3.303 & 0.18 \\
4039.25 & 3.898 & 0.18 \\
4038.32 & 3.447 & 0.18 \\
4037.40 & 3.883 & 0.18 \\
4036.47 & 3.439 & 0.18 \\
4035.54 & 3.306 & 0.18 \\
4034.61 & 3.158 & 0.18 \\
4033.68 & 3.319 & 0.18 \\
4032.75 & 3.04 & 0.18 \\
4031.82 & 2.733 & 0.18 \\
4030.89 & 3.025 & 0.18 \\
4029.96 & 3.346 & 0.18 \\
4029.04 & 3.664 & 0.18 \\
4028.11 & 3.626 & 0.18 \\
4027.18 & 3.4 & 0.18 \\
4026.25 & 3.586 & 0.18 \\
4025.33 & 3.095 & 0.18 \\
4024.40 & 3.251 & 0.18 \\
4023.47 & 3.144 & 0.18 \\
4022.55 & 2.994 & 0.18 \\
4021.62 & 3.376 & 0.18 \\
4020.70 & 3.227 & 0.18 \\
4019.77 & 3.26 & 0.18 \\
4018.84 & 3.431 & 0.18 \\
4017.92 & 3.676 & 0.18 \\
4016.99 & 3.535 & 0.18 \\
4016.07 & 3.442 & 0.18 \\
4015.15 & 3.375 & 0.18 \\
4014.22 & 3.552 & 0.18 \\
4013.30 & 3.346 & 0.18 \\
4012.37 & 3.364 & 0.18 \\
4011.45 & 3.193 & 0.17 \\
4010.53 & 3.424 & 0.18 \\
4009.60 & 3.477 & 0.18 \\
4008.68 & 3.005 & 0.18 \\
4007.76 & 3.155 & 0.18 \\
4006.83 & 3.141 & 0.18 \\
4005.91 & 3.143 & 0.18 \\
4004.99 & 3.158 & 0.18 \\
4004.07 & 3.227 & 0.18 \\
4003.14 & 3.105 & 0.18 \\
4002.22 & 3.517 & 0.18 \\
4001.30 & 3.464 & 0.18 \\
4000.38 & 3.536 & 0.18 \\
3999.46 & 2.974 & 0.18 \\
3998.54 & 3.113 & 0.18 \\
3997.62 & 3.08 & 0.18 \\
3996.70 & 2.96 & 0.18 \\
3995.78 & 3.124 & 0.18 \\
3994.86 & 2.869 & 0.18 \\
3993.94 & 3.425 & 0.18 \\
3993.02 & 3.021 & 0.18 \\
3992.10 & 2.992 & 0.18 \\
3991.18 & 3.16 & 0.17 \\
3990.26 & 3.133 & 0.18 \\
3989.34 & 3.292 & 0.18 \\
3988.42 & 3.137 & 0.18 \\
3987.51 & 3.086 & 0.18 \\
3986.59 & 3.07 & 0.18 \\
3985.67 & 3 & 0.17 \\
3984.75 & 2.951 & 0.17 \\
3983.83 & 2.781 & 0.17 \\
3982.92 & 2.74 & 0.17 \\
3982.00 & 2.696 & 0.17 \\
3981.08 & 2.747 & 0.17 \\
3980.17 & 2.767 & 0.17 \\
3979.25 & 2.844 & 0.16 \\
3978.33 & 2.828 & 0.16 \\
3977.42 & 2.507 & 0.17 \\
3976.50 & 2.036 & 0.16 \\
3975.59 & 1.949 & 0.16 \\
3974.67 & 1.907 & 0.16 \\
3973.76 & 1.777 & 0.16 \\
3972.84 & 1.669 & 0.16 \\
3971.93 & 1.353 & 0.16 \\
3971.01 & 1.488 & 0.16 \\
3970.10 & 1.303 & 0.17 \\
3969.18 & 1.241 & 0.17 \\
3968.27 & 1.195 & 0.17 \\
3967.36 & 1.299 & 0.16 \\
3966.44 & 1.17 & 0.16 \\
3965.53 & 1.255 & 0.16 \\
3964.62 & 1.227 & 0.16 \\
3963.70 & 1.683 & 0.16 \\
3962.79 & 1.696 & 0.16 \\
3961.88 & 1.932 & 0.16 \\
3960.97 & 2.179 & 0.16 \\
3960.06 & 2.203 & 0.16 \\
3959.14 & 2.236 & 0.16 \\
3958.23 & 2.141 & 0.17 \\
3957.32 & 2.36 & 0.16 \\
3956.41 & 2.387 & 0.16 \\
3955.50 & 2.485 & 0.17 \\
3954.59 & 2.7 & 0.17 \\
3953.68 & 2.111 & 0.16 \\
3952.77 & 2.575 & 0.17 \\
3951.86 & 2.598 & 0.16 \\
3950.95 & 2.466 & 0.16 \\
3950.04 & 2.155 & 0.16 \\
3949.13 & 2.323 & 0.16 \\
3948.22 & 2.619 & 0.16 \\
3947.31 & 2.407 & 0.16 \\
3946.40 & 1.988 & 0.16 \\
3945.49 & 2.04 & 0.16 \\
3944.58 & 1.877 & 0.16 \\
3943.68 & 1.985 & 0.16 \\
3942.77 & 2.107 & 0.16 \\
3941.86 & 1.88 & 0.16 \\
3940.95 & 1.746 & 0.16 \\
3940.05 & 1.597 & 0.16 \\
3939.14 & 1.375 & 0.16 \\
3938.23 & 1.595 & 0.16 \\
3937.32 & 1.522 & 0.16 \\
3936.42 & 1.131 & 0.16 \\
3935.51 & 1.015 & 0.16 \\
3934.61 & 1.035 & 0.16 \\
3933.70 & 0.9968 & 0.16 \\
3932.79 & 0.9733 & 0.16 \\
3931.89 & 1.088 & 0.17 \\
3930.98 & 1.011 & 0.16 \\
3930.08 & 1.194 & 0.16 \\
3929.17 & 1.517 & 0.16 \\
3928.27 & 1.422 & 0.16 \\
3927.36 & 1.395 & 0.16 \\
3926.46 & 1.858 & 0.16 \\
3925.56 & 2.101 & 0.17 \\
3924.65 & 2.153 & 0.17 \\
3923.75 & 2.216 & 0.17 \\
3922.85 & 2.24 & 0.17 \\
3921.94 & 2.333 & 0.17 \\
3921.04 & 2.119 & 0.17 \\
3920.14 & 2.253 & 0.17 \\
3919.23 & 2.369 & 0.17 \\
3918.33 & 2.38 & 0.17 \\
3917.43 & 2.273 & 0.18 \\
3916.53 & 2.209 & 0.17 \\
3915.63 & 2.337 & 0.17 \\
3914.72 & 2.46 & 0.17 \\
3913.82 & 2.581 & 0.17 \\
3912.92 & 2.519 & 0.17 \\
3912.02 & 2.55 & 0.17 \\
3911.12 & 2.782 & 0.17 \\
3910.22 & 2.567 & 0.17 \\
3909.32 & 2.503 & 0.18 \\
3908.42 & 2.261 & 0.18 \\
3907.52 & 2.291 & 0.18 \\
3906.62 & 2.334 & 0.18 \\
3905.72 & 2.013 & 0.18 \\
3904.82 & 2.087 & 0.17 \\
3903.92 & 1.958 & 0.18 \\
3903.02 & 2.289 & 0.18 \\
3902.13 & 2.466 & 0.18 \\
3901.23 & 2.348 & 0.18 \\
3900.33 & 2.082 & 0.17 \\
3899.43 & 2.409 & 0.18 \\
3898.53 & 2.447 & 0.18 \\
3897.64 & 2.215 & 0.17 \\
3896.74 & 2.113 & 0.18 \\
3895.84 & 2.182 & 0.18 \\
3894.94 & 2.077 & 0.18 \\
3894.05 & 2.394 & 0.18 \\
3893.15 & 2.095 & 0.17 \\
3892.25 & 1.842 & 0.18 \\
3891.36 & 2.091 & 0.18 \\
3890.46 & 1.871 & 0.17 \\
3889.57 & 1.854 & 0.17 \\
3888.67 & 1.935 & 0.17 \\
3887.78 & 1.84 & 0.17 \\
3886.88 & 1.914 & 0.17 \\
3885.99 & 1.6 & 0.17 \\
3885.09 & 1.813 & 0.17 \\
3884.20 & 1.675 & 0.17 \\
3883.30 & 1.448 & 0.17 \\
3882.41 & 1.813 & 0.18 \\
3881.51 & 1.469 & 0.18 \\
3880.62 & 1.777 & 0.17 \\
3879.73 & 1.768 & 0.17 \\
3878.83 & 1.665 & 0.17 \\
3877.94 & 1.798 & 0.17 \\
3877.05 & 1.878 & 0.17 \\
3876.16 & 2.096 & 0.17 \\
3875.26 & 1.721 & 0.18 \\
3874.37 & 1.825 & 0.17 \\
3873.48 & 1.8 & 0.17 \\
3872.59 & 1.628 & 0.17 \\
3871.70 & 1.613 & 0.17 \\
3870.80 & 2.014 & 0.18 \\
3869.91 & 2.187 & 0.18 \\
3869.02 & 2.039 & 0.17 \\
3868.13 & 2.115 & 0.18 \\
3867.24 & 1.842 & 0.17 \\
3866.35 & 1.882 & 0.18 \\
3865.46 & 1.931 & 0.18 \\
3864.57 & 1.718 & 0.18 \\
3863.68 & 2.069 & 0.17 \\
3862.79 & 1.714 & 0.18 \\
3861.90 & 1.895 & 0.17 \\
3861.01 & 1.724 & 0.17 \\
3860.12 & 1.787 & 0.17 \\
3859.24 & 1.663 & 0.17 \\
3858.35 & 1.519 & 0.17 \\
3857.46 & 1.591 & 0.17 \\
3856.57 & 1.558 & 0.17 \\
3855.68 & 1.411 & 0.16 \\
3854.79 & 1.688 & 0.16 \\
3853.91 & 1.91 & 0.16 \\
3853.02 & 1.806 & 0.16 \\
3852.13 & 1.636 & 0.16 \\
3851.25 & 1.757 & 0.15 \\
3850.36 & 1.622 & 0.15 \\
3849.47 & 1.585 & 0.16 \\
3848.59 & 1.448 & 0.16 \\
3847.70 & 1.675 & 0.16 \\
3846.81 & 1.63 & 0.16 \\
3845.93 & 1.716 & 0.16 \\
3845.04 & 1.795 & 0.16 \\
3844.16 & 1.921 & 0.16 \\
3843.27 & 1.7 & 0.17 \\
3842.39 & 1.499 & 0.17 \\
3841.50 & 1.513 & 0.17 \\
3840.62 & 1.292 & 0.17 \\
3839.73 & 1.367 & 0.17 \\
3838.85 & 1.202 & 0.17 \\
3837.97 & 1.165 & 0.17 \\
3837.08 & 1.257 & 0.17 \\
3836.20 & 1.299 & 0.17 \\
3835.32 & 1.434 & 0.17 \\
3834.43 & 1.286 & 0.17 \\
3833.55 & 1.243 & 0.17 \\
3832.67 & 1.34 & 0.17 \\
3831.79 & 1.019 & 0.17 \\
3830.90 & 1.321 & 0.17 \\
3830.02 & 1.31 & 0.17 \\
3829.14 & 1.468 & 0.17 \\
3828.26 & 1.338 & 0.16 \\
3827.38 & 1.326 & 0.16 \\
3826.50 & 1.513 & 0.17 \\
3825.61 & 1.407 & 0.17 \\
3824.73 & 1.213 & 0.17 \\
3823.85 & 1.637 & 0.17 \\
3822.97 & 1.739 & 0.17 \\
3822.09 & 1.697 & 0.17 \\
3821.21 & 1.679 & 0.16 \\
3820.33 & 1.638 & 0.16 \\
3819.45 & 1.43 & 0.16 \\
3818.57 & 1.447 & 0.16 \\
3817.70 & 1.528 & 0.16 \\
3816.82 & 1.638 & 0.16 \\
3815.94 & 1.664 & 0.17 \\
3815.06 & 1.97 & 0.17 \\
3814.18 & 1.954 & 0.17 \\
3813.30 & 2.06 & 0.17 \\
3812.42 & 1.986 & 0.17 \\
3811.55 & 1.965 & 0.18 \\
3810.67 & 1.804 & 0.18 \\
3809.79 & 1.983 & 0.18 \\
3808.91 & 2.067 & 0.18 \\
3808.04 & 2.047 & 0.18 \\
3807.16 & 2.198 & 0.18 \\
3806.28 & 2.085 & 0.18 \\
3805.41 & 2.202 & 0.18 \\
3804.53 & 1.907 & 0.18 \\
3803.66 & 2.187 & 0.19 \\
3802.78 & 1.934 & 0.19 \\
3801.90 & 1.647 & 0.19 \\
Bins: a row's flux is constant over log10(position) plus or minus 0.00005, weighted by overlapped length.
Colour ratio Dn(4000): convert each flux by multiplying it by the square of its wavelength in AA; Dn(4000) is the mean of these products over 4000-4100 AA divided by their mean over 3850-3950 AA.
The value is 1.83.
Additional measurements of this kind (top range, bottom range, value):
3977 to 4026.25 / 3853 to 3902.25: 1.78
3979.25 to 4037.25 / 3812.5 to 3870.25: 2.17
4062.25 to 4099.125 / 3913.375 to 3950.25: 1.89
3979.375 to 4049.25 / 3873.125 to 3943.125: 1.75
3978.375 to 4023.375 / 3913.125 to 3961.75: 1.66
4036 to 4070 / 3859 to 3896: 1.89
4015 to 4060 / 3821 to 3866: 2.33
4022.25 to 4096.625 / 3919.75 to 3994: 1.65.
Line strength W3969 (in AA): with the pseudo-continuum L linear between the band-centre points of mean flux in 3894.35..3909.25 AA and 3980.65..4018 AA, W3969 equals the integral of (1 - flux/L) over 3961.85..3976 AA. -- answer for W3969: 6.80 AA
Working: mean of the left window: 2.23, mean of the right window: 3.17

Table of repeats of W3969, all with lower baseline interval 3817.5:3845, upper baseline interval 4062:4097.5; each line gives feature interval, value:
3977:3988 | -1.3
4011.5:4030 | -3.7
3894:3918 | -4.2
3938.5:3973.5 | 6.2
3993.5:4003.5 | -2.0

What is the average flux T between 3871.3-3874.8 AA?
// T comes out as 1.72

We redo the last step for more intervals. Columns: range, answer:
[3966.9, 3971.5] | 1.3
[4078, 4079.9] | 3.4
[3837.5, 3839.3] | 1.19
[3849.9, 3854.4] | 1.75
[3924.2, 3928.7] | 1.79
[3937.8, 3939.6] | 1.48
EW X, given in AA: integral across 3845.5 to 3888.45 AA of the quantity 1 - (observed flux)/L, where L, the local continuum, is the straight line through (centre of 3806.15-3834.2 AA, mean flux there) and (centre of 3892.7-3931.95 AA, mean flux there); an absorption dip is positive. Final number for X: 3.27 AA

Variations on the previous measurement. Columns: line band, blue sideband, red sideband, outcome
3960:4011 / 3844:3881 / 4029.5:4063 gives 3.3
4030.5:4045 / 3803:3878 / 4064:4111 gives -2.3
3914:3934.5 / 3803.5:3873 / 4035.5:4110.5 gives 3.3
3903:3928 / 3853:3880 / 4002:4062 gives -0.3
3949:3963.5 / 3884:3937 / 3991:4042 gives 1.6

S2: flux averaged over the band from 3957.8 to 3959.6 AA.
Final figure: 2.19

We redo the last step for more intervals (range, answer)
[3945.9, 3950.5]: 2.29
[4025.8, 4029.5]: 3.56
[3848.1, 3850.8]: 1.55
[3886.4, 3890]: 1.88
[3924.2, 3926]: 2.12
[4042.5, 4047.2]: 2.95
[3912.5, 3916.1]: 2.47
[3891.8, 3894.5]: 2.11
